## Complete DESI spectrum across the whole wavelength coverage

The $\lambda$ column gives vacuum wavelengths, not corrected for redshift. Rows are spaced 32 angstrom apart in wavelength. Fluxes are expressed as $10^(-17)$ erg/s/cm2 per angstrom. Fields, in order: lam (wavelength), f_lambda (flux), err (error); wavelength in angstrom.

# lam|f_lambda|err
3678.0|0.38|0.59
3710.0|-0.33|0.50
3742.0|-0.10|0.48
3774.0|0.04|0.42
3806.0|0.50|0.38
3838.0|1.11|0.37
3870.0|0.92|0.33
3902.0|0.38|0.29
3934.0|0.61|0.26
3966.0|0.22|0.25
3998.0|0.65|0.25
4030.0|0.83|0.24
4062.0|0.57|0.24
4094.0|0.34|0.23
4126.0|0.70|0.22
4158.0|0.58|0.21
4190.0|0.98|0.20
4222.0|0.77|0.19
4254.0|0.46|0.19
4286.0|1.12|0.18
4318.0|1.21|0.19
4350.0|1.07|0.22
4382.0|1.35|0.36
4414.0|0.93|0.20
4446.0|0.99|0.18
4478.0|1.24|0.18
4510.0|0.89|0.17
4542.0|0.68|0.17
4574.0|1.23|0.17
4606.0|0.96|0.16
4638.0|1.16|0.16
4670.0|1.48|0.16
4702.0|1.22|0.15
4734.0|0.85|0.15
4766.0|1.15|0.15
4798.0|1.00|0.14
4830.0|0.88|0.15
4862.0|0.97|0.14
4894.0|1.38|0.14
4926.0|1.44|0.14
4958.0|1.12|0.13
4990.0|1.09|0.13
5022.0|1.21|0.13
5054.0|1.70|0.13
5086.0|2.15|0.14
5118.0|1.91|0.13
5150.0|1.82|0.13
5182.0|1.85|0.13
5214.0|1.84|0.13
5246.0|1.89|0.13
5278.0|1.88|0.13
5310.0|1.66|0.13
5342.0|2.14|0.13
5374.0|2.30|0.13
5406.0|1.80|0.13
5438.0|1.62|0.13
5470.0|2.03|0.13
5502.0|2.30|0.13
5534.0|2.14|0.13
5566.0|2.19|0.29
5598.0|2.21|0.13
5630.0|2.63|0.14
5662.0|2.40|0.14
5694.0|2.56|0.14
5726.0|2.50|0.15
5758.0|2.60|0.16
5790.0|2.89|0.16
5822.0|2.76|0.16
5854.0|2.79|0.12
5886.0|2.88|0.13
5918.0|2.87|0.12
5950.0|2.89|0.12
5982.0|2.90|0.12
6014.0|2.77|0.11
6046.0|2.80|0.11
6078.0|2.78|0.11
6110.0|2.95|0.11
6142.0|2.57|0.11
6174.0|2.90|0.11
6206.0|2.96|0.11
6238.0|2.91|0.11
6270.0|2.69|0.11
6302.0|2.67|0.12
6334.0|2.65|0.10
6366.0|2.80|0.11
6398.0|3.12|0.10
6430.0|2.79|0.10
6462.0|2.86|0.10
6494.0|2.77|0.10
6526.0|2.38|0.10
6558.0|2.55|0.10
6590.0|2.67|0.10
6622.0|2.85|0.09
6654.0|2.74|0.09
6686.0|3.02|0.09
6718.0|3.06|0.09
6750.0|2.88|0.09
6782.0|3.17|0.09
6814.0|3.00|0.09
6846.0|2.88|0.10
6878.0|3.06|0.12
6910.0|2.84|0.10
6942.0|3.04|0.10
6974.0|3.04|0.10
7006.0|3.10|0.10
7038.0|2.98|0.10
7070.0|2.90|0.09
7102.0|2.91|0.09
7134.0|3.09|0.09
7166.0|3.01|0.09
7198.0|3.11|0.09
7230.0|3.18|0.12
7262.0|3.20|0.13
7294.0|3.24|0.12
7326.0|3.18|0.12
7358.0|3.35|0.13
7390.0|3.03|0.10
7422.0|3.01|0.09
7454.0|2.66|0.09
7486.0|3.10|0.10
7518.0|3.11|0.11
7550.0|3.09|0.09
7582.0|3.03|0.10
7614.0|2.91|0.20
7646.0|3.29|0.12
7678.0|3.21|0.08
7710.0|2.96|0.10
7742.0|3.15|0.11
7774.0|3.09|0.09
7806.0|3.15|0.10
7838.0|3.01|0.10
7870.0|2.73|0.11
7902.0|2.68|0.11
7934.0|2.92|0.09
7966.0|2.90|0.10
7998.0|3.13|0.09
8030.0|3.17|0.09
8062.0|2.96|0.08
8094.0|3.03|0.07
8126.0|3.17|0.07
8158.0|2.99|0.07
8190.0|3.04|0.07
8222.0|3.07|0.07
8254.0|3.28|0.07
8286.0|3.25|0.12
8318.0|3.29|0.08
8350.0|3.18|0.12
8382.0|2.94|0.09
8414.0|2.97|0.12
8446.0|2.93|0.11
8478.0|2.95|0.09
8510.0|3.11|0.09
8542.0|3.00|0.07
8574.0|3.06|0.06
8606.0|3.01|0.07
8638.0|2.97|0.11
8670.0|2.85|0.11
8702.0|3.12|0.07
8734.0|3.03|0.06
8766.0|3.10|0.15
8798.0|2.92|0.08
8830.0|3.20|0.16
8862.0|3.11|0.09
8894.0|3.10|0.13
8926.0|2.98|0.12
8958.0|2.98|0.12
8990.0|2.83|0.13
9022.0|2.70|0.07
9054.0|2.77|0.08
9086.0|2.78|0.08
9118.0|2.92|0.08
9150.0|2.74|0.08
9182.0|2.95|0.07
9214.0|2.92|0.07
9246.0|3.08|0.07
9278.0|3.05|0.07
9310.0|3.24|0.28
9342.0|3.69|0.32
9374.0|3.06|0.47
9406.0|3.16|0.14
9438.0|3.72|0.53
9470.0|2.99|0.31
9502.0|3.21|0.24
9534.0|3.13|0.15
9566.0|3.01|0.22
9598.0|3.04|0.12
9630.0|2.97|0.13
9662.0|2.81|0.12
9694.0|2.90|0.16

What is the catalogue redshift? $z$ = 0.262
